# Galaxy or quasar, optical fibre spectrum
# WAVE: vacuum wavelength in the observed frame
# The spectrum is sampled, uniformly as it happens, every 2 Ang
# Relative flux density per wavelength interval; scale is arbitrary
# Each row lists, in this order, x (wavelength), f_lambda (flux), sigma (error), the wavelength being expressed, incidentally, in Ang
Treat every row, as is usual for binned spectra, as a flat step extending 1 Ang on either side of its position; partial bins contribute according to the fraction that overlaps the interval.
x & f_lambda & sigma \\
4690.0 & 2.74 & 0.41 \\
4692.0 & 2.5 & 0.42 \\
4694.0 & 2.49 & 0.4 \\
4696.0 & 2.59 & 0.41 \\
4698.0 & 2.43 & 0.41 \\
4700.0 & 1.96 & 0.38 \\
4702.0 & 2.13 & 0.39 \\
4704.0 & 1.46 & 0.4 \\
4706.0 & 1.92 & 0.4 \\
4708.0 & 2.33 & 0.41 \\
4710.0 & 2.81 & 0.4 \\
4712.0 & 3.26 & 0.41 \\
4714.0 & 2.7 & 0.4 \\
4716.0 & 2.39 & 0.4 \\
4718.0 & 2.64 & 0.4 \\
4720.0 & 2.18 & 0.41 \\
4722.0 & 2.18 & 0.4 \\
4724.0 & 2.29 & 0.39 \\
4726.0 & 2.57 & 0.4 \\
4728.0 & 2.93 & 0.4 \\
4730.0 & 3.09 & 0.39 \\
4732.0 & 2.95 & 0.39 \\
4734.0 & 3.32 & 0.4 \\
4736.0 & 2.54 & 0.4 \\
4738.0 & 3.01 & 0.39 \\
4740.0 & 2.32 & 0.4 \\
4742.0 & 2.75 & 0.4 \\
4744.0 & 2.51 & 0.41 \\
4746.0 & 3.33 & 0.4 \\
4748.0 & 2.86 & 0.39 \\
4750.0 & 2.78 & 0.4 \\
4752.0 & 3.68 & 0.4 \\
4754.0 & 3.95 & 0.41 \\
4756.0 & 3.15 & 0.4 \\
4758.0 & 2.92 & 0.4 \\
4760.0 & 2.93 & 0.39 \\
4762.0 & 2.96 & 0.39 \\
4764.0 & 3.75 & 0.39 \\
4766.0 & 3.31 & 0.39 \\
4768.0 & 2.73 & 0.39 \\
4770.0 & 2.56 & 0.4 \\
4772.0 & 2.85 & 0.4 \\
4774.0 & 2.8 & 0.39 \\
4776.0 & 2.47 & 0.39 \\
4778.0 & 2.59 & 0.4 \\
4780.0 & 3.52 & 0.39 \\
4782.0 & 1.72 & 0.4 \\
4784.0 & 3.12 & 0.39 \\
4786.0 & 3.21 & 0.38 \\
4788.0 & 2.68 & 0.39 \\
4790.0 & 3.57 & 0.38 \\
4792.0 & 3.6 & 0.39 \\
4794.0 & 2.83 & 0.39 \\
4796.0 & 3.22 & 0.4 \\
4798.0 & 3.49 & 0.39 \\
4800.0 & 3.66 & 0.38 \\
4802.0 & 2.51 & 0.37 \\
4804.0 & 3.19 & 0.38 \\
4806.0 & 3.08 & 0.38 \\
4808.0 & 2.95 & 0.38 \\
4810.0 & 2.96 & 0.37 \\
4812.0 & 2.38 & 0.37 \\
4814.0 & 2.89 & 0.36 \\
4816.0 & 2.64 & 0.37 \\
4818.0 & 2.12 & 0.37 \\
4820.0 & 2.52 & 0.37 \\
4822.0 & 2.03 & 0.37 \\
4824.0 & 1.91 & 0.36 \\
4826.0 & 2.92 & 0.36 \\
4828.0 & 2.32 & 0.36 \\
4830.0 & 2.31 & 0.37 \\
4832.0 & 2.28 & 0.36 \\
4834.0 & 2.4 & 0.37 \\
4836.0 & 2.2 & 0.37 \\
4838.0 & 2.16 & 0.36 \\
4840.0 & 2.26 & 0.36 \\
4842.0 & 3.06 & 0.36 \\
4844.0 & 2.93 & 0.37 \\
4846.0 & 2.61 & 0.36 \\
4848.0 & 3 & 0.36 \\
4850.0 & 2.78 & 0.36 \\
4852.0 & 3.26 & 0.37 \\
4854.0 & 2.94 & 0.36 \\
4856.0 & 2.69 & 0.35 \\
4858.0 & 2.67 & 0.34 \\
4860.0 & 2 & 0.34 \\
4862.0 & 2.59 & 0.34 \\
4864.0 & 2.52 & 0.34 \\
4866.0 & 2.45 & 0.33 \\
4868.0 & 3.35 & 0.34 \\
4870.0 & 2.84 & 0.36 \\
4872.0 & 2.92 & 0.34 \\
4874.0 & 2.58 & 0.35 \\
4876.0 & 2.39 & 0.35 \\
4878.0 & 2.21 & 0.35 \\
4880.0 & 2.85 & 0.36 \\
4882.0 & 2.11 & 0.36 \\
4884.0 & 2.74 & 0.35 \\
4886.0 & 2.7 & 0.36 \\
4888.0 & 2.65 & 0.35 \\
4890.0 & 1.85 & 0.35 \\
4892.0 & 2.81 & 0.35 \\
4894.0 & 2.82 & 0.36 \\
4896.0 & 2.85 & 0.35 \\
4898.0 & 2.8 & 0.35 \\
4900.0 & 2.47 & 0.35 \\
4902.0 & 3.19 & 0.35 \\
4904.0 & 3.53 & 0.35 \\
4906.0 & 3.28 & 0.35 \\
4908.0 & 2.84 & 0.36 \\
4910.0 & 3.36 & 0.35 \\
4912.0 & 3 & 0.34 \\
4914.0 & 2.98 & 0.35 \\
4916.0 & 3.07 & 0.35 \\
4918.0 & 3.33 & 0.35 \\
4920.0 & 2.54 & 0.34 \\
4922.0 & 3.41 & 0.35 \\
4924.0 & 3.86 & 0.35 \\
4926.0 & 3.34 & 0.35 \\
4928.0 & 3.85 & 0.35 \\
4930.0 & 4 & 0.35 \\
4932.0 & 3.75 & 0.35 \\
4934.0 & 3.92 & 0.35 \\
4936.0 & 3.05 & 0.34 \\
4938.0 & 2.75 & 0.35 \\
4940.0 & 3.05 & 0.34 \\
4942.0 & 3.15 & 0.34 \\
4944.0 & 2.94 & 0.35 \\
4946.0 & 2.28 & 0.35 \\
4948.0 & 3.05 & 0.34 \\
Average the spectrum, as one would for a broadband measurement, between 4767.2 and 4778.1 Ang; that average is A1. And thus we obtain 2.67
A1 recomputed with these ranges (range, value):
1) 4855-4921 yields 2.76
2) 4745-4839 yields 2.85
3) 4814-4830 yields 2.38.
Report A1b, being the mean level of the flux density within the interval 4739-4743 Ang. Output 2.54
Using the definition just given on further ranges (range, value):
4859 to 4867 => 2.39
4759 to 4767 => 3.24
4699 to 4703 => 2.04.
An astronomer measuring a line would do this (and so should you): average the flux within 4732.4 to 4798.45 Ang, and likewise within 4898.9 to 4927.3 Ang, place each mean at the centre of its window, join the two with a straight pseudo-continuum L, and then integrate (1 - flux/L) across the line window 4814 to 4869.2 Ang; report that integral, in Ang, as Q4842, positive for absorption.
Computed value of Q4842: 9.37 Ang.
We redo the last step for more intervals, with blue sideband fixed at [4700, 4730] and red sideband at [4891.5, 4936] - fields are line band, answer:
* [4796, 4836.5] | 2.40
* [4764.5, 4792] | -2.27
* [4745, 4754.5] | -2.68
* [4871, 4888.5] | 2.94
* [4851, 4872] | 1.92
